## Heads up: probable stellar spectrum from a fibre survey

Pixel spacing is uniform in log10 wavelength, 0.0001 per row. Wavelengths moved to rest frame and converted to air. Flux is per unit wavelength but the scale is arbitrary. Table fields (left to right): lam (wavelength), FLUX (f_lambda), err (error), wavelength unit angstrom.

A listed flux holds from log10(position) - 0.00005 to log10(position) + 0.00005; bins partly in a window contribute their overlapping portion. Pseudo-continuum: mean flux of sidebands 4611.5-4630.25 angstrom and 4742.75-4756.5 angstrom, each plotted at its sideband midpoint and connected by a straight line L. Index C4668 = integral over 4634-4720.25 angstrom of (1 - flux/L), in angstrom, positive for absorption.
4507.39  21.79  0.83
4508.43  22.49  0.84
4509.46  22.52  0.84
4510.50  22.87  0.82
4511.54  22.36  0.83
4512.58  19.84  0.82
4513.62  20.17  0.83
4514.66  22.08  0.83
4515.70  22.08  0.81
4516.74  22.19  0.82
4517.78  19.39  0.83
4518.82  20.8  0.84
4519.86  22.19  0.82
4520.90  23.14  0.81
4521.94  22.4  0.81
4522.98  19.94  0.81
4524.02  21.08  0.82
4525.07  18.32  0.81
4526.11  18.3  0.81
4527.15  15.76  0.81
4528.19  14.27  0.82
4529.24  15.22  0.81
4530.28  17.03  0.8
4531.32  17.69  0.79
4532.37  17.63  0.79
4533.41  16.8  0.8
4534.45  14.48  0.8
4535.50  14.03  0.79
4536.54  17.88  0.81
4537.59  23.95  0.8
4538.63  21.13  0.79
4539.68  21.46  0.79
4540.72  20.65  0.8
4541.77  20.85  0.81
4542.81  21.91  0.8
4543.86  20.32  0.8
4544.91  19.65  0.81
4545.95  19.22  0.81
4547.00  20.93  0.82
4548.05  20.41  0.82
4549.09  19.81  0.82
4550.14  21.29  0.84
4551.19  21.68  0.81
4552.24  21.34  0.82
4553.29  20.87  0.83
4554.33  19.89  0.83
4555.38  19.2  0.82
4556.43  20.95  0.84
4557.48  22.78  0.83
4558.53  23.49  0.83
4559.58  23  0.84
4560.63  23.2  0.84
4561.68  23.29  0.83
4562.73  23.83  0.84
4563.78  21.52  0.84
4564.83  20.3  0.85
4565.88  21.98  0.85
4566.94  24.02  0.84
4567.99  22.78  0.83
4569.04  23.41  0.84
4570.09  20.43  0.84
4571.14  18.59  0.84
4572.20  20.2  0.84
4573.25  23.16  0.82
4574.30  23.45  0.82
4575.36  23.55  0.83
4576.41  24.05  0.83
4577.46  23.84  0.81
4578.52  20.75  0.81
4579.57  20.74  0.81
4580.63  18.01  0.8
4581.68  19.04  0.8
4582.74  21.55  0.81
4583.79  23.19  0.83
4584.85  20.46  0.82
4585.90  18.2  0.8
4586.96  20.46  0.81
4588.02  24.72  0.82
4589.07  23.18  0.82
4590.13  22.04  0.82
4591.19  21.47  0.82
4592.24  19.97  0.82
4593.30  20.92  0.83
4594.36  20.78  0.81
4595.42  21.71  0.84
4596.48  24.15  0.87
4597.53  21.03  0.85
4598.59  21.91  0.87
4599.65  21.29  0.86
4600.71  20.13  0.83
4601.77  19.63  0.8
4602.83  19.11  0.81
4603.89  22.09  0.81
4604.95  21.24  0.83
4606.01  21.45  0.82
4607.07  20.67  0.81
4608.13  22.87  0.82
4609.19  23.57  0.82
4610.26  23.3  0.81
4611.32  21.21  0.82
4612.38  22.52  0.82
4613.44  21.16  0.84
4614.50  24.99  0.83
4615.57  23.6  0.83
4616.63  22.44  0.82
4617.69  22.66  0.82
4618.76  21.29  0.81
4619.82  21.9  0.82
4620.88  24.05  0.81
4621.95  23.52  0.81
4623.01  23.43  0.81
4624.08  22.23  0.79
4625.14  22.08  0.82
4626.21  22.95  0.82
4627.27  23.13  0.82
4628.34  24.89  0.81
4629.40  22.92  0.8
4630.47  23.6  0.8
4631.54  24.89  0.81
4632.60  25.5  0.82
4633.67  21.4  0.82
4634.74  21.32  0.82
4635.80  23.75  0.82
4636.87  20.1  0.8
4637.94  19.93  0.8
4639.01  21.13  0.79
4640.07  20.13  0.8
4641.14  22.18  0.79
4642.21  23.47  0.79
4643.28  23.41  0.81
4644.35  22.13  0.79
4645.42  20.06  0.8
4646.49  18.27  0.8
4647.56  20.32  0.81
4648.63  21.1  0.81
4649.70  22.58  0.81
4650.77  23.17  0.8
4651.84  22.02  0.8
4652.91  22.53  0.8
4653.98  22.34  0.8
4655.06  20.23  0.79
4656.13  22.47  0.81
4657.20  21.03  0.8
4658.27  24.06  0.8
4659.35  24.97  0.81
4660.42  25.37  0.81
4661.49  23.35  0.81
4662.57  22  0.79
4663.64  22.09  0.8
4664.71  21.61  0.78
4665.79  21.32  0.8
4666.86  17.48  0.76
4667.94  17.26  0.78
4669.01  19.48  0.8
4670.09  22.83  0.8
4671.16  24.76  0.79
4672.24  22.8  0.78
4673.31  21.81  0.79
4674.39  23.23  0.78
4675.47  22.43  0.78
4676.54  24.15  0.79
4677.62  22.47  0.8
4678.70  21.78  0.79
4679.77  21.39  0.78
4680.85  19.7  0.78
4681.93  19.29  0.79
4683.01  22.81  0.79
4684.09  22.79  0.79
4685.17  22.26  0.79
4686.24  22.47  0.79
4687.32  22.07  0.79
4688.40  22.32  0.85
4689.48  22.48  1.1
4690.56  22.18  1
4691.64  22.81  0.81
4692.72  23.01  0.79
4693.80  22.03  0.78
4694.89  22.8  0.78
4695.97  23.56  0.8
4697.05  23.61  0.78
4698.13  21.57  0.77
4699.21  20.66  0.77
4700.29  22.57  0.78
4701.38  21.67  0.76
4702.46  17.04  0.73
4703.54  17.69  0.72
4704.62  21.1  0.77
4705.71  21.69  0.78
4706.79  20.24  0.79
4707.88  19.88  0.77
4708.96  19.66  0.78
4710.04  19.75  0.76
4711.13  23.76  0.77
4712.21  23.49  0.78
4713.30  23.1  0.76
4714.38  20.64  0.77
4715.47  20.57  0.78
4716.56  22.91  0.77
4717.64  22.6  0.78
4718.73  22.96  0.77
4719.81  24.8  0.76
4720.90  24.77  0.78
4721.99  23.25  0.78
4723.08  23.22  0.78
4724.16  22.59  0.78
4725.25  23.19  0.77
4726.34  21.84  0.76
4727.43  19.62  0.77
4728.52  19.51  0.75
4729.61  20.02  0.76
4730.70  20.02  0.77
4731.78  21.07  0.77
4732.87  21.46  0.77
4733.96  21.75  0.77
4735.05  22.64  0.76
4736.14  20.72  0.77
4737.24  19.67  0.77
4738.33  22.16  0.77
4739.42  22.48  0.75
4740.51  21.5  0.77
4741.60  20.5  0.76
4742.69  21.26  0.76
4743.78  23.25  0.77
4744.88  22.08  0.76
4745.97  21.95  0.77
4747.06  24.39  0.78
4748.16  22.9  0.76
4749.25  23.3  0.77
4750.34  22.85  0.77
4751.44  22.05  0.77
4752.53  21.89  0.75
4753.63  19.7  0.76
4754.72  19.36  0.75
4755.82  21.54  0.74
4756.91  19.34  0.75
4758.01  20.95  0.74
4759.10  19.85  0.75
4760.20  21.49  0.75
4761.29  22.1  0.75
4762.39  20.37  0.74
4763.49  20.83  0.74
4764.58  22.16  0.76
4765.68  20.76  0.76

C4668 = 2.77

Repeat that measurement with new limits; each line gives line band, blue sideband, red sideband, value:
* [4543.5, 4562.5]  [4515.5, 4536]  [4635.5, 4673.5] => -1.95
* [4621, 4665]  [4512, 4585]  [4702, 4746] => -2.70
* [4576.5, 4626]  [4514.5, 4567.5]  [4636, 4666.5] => -1.41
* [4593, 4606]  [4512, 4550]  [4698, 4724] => -0.53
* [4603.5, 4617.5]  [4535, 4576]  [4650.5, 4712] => -0.56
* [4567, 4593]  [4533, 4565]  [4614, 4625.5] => 0.08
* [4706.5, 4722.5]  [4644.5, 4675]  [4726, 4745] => -0.63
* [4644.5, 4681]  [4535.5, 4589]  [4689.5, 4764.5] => -0.54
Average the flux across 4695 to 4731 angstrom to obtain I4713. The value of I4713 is 21.6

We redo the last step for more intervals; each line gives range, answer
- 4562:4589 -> 21.7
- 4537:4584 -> 21.5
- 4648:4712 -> 21.8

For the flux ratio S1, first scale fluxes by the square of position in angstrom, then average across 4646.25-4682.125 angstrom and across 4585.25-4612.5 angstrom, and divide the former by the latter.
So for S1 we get 1.05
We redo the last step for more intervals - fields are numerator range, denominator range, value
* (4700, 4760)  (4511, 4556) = 1.19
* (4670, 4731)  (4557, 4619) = 1.05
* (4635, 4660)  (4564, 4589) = 1.04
